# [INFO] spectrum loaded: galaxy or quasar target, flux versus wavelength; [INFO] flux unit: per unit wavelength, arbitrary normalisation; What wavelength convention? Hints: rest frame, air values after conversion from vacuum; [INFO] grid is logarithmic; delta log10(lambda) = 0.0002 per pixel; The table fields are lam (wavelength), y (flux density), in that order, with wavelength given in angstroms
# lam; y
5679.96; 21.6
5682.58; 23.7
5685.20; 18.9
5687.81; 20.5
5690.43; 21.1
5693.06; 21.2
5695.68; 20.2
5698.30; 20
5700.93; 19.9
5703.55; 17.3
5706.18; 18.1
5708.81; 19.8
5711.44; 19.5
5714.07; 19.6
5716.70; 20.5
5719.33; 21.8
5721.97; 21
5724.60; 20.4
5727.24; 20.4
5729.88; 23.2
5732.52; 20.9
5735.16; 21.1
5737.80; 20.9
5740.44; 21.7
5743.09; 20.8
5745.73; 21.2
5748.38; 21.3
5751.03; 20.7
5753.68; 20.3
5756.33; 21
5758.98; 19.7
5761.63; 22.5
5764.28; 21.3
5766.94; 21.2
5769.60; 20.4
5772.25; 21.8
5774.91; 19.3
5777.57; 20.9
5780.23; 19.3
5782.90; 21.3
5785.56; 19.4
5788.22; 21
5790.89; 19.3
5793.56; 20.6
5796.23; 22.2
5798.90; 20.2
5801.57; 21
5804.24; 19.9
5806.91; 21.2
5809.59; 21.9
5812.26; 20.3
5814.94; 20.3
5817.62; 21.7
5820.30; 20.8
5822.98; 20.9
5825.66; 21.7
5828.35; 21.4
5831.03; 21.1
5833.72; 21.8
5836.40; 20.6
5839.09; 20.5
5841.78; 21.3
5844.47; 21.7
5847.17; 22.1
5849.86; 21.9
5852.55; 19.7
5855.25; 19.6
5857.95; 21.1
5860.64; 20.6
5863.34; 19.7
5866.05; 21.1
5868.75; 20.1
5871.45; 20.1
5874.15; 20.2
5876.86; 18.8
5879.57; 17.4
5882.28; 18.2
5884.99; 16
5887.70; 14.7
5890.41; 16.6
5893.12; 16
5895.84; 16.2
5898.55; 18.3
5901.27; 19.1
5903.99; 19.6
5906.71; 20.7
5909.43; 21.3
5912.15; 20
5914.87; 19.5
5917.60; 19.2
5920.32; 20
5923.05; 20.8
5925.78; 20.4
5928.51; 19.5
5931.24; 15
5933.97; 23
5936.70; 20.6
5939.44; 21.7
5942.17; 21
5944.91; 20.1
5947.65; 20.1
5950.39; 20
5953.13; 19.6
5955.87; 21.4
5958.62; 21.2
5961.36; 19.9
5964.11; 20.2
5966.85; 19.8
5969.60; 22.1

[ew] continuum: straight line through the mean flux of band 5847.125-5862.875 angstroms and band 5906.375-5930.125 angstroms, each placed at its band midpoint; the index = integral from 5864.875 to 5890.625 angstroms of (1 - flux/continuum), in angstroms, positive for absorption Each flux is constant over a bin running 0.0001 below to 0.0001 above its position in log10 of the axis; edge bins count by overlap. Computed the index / 2.63 angstroms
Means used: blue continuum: 20.7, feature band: 18.4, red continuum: 20.1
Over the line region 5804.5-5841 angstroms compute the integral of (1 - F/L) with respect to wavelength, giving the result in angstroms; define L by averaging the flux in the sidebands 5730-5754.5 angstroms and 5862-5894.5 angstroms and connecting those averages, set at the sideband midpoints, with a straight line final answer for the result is -3.1 angstroms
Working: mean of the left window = 21.1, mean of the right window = 18.2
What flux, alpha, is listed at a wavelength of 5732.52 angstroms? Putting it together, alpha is 20.9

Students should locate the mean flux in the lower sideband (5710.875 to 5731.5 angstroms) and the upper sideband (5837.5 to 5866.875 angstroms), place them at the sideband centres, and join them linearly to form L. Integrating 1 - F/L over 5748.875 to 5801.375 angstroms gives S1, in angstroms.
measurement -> 0.4 angstroms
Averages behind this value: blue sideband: 20.9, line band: 20.7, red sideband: 20.8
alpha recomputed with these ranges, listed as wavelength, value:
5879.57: 17.4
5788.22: 21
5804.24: 19.9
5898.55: 18.3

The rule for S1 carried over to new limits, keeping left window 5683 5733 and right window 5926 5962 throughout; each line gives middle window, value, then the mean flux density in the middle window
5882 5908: 3.53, 17.5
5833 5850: -0.93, 21.4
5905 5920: 0.10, 20.1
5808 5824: -0.57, 21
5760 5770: -0.55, 21.4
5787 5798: -0.26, 20.7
